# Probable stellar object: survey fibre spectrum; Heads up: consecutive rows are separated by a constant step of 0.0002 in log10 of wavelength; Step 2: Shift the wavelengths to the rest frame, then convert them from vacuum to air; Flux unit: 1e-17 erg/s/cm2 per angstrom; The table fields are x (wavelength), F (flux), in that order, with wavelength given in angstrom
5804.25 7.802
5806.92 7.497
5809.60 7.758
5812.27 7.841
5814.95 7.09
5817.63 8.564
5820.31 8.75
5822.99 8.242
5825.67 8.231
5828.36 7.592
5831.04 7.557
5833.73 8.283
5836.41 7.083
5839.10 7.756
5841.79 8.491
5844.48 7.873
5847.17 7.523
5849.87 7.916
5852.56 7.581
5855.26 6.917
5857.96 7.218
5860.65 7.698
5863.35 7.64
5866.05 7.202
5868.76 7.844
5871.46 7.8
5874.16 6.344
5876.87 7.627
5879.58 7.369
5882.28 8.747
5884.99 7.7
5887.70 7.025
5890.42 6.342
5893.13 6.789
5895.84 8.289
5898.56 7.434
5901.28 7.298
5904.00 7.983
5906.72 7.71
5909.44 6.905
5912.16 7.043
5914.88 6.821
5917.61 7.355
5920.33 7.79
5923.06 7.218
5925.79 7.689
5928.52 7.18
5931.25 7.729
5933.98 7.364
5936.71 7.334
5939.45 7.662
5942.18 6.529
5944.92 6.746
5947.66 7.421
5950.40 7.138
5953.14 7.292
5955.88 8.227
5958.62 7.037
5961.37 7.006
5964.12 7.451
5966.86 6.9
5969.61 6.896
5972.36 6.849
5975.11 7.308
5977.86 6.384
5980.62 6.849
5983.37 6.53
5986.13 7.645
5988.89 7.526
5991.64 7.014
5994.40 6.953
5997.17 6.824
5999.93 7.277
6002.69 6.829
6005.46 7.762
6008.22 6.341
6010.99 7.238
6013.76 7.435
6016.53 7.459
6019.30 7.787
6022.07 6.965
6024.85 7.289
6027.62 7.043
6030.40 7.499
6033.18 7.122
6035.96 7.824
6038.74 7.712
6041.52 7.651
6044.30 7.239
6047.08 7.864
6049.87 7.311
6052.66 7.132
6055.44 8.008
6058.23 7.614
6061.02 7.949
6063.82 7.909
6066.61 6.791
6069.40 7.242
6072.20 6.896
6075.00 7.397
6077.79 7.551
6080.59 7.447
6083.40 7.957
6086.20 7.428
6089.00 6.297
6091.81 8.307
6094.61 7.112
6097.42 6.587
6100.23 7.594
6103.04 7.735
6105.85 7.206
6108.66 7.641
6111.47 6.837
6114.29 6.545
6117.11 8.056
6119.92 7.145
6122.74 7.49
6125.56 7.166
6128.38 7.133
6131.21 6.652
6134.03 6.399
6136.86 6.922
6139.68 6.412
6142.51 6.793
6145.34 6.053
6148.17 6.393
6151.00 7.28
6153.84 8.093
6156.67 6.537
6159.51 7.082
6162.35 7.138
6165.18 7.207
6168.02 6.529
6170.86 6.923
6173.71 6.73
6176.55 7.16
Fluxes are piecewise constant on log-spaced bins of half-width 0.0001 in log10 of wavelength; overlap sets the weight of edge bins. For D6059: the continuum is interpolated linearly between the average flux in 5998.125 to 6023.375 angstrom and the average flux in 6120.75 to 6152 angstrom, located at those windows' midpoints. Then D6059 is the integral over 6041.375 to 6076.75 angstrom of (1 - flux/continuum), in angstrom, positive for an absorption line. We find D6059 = -2.0 angstrom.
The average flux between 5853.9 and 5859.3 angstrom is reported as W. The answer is 7.06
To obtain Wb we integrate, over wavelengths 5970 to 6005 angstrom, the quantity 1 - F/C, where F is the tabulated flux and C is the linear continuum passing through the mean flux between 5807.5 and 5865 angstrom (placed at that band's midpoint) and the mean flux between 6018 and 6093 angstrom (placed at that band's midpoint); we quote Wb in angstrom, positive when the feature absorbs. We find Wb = 2.5 angstrom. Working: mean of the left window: 7.78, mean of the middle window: 7.02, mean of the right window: 7.45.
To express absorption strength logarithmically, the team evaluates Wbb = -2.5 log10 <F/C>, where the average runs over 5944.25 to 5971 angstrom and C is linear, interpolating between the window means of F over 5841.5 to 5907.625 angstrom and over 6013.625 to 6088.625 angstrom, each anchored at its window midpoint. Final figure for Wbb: 0.04 mag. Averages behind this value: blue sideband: 7.52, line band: 7.22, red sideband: 7.45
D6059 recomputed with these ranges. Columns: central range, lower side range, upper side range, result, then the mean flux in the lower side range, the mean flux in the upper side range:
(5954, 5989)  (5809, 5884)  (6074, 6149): 1.6 angstrom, 7.73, 7.12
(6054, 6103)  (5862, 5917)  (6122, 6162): -2.9 angstrom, 7.39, 6.88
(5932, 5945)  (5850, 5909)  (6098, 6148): 0.3 angstrom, 7.46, 7.02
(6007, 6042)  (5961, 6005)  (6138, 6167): -1.7 angstrom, 7.03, 6.9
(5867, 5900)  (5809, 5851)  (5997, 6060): 1.4 angstrom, 7.91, 7.37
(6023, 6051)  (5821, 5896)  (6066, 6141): -0.6 angstrom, 7.59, 7.19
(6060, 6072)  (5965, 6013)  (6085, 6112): -0.3 angstrom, 7.02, 7.29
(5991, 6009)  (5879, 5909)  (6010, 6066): 1.1 angstrom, 7.5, 7.49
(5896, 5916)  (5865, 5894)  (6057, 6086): 0.0 angstrom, 7.35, 7.47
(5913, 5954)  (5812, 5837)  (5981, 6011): 0.6 angstrom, 7.95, 7.07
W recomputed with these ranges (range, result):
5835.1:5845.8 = 7.8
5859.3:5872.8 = 7.64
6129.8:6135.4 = 6.53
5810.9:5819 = 7.84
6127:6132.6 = 6.88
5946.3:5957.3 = 7.52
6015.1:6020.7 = 7.63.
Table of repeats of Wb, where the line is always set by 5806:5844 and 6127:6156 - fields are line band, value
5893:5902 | 0.1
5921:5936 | 0.2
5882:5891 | 0.4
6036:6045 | -0.6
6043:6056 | -0.6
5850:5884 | 1.1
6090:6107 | -1.1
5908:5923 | 0.8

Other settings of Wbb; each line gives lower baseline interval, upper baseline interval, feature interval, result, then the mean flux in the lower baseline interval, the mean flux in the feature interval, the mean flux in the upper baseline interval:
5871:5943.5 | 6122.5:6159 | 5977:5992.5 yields 0.03 mag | 7.37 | 7.01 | 6.86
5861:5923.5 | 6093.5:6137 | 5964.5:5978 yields 0.05 mag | 7.41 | 6.96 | 7.14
